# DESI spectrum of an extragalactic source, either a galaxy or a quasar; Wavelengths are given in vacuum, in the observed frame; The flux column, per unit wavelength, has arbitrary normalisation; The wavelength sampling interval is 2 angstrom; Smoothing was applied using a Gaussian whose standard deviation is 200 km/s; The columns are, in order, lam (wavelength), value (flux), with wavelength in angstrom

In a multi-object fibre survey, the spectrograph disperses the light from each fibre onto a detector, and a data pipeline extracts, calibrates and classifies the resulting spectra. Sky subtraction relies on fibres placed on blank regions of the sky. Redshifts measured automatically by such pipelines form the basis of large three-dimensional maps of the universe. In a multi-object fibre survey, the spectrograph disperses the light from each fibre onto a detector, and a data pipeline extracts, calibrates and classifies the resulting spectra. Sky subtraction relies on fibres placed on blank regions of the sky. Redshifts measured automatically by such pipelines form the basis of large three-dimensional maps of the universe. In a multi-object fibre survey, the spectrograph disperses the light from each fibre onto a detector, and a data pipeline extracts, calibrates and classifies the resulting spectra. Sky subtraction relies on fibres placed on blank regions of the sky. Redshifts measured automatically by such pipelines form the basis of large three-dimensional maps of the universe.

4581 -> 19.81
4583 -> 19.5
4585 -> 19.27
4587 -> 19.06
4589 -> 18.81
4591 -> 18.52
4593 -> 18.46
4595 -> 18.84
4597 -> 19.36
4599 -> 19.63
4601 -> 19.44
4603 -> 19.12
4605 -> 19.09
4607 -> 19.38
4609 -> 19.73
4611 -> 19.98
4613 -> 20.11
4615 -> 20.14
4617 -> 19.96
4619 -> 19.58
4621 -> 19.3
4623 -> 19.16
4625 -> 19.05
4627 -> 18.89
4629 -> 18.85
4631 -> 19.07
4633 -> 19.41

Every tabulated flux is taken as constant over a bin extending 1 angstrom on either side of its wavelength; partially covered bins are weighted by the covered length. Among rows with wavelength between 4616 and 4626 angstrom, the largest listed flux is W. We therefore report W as 19.96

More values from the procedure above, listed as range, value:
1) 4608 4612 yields 19.98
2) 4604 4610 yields 19.73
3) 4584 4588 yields 19.27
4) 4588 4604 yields 19.63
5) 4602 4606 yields 19.12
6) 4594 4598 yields 19.36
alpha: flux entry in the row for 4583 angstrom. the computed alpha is 19.5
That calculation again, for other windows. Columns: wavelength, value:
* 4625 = 19.05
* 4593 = 18.46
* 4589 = 18.81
